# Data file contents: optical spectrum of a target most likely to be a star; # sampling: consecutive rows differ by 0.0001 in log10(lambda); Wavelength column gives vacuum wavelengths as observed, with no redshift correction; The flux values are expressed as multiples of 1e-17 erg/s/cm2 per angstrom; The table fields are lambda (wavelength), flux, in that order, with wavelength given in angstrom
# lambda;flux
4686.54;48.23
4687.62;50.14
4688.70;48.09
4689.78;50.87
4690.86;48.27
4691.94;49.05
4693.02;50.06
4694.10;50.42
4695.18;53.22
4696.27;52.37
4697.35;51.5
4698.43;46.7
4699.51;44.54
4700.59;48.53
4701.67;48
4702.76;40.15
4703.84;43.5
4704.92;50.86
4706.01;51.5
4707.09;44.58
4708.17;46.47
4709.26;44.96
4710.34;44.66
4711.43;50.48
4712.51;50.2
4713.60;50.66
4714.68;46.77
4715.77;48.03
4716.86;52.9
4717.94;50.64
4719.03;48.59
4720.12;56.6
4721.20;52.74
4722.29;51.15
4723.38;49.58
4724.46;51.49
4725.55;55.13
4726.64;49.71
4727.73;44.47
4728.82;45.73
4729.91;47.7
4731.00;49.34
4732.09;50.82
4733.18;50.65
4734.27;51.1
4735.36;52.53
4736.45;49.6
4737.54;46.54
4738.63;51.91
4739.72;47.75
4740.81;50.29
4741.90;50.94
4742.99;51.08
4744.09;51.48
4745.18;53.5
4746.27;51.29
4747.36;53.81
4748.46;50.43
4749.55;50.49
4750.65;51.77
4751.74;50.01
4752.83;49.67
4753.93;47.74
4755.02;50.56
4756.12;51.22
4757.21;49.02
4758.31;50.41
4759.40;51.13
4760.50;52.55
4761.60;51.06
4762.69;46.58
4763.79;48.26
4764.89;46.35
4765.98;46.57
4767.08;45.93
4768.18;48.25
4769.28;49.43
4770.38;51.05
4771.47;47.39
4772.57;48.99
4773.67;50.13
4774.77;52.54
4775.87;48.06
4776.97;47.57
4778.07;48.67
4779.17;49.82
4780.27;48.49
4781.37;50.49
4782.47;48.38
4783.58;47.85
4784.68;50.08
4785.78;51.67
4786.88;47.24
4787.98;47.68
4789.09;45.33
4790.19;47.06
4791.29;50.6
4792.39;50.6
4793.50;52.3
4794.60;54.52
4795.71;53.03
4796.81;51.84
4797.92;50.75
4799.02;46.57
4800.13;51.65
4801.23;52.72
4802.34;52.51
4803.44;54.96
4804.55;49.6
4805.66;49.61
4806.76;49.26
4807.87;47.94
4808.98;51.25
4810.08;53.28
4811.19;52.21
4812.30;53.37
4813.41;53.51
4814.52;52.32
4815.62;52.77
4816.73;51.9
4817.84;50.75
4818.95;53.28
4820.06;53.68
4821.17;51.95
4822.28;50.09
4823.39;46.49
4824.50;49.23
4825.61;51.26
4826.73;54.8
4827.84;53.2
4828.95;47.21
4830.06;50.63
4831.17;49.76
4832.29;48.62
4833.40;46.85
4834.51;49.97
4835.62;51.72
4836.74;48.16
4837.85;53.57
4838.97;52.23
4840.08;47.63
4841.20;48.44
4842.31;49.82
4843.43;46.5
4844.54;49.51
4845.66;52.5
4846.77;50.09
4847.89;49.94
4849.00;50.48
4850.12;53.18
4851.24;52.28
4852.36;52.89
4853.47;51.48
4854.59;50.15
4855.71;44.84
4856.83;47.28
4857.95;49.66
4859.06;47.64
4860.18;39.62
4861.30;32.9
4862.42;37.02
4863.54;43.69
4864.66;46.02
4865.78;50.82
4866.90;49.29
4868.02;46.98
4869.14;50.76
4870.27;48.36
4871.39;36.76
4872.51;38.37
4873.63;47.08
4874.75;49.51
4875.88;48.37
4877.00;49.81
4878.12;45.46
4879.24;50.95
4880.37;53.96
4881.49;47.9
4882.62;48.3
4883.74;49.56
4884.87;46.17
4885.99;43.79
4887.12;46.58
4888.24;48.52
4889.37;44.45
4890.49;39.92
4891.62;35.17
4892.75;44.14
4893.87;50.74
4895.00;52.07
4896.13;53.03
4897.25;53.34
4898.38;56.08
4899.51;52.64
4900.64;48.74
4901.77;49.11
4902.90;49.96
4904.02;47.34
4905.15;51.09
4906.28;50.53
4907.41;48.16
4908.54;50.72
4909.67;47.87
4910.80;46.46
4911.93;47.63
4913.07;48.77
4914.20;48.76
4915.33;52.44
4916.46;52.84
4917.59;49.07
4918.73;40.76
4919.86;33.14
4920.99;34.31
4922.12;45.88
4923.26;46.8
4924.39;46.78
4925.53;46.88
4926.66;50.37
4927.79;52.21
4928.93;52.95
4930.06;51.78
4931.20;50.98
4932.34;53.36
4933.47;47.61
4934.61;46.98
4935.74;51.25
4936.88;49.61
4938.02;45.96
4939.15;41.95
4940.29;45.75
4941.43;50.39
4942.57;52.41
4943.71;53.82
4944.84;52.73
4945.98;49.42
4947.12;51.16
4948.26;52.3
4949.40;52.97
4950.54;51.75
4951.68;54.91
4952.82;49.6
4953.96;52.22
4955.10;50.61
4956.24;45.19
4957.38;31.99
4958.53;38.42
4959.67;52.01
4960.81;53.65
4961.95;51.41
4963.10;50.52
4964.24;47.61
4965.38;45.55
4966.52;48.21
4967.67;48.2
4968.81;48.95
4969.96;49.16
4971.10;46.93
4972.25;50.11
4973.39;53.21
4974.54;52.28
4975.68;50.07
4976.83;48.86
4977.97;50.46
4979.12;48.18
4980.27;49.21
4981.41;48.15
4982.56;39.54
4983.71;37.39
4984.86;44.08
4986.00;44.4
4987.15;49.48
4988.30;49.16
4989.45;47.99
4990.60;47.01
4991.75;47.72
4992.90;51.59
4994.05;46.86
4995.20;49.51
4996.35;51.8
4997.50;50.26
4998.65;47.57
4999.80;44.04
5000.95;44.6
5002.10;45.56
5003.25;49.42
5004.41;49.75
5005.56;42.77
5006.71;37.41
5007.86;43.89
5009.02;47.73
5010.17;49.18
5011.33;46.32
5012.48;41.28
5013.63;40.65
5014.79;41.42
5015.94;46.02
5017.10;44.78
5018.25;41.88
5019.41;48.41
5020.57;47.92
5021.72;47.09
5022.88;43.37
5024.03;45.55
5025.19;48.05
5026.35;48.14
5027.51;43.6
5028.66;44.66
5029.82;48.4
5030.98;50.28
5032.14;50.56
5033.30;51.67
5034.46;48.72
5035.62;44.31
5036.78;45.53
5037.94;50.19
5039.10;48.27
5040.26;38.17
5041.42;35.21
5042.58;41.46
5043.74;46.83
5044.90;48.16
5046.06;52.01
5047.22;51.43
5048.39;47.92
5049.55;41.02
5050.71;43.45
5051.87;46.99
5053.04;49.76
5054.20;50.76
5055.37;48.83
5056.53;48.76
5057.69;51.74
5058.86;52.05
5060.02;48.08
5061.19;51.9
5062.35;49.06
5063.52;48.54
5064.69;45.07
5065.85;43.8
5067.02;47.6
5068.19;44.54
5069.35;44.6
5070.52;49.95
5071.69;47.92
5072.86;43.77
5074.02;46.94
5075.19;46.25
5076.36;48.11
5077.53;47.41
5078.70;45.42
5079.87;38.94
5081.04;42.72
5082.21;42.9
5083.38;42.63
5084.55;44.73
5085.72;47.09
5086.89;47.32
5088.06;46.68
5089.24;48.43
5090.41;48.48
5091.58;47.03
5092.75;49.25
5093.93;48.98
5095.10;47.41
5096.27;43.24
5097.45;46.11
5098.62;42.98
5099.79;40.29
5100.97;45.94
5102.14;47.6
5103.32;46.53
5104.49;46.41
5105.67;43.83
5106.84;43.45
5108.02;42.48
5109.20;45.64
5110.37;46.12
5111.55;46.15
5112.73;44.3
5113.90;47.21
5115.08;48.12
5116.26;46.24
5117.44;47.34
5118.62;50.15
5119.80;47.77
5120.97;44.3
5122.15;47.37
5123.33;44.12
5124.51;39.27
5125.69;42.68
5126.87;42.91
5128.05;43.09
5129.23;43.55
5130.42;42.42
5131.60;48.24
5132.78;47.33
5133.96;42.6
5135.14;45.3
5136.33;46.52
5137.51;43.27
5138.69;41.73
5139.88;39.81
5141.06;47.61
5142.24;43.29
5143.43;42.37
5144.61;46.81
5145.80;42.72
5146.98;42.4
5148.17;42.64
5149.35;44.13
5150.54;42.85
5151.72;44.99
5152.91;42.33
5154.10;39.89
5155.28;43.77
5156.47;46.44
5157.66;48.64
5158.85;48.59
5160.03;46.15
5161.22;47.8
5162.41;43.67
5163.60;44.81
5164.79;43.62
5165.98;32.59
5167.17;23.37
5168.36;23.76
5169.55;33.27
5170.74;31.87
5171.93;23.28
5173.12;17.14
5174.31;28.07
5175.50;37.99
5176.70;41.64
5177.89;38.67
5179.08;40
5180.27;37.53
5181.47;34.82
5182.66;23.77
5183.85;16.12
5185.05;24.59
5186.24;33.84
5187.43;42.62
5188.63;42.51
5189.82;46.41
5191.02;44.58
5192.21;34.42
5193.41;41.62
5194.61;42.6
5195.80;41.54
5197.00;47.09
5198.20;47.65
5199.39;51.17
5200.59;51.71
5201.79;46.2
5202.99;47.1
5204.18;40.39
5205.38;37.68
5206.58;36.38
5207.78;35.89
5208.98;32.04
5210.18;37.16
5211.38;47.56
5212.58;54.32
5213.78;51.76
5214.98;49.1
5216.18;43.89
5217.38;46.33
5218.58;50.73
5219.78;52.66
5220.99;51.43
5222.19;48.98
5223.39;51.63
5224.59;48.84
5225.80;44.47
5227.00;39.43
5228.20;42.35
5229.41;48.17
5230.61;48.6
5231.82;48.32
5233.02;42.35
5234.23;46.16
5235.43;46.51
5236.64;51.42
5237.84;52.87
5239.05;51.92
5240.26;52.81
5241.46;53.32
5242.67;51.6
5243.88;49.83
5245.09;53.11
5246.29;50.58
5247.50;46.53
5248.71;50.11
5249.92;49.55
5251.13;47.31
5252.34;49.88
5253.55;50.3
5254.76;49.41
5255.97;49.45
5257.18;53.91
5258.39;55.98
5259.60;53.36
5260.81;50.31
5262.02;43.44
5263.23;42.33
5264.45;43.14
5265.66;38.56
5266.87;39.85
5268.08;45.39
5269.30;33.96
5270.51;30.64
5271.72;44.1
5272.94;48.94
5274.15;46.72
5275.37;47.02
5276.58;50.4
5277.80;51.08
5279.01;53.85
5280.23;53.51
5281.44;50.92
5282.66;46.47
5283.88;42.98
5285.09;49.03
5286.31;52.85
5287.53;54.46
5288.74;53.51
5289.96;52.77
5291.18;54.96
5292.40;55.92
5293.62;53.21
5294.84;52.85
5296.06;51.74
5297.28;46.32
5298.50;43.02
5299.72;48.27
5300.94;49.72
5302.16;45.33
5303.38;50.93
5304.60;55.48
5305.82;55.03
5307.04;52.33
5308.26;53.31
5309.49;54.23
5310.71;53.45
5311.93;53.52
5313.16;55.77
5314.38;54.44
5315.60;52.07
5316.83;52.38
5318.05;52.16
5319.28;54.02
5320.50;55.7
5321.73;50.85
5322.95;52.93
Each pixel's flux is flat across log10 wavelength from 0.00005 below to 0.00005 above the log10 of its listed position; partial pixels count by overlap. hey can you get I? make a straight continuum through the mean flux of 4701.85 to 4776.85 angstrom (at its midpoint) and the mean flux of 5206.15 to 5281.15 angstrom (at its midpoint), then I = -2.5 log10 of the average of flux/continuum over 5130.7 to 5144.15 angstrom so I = 0.08 mag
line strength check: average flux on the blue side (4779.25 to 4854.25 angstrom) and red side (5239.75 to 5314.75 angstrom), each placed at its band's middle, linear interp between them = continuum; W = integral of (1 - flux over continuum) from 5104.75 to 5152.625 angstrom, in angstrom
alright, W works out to 5.11 angstrom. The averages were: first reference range 50.6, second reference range 49.6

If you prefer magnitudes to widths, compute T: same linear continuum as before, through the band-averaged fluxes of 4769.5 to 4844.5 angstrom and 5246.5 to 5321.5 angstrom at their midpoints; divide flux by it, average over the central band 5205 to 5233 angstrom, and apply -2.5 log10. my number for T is 0.10 mag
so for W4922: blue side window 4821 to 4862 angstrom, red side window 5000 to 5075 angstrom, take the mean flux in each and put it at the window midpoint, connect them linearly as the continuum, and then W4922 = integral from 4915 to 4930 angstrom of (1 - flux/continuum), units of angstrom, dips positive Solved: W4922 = 0.5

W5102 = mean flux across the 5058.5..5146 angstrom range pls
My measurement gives 45.6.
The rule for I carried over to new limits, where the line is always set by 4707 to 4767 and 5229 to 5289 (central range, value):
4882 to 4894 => 0.10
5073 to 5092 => 0.07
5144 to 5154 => 0.12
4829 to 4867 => 0.03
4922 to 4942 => 0.01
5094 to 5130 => 0.08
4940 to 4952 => -0.05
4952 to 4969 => 0.03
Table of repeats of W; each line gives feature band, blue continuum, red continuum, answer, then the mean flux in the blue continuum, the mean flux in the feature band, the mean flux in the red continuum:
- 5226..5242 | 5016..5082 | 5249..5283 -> -0.28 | 46.7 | 47.9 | 47.2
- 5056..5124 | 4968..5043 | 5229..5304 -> 1.35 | 46.6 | 46.3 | 48.7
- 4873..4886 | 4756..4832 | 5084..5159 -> 0.09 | 50.2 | 48.6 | 45.1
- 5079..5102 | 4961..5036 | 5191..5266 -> 0.83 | 47.1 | 45.4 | 47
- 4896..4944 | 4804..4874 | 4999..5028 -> -1.44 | 49.1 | 48.7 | 45.2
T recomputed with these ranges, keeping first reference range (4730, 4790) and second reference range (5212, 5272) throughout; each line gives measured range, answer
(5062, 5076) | 0.05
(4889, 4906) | 0.01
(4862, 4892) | 0.07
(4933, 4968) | 0.00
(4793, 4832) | -0.04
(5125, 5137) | 0.09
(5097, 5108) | 0.09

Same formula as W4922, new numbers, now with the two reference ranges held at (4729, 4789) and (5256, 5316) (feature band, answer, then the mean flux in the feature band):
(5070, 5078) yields 0.4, 47.2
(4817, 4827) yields -0.3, 51.2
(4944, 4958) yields 0.0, 49.6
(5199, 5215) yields 1.8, 43.9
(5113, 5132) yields 1.6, 45.3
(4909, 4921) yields 0.8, 46.2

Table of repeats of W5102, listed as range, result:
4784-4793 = 48.8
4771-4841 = 50.4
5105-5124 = 45.9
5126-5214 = 40.6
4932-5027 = 47.6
